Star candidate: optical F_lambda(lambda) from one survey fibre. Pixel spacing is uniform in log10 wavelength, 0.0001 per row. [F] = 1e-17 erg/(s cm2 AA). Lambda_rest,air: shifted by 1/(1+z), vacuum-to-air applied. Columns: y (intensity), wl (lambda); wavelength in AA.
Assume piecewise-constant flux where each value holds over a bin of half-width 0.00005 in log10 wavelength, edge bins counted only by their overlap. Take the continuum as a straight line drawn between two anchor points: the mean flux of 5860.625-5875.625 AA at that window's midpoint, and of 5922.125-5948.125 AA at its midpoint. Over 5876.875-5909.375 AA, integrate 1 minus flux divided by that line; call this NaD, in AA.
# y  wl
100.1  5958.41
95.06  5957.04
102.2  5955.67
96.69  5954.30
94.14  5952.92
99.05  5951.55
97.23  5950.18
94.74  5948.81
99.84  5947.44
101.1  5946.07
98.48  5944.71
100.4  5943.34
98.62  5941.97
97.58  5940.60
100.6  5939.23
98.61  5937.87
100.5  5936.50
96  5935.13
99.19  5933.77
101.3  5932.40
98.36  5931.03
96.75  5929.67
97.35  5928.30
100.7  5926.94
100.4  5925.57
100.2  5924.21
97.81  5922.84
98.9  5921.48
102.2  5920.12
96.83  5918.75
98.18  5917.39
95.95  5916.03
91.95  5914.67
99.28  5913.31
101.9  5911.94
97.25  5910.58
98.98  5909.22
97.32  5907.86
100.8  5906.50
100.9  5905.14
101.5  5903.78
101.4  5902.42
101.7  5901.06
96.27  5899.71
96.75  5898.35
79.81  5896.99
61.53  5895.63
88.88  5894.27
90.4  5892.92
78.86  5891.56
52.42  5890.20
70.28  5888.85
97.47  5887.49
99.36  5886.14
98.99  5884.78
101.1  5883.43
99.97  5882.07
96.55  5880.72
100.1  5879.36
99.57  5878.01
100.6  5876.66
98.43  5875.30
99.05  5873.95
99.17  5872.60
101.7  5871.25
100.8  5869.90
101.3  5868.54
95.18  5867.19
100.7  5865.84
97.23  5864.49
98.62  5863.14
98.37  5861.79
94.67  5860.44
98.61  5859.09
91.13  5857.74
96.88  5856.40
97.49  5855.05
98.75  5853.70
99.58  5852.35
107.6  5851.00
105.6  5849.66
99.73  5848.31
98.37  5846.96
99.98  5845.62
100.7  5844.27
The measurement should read 2.3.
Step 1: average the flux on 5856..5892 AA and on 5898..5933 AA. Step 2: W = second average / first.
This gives 1.0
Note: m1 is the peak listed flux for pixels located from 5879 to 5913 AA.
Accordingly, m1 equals 101.9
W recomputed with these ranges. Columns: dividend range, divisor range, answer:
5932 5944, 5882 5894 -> 1.14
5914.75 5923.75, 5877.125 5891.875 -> 1.08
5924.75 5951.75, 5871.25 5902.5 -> 1.08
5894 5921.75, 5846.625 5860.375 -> 0.96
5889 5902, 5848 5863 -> 0.84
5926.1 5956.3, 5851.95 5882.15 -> 1.00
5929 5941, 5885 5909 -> 1.10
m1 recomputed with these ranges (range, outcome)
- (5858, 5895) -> 101.7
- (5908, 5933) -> 102.2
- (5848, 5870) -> 107.6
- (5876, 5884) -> 101.1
